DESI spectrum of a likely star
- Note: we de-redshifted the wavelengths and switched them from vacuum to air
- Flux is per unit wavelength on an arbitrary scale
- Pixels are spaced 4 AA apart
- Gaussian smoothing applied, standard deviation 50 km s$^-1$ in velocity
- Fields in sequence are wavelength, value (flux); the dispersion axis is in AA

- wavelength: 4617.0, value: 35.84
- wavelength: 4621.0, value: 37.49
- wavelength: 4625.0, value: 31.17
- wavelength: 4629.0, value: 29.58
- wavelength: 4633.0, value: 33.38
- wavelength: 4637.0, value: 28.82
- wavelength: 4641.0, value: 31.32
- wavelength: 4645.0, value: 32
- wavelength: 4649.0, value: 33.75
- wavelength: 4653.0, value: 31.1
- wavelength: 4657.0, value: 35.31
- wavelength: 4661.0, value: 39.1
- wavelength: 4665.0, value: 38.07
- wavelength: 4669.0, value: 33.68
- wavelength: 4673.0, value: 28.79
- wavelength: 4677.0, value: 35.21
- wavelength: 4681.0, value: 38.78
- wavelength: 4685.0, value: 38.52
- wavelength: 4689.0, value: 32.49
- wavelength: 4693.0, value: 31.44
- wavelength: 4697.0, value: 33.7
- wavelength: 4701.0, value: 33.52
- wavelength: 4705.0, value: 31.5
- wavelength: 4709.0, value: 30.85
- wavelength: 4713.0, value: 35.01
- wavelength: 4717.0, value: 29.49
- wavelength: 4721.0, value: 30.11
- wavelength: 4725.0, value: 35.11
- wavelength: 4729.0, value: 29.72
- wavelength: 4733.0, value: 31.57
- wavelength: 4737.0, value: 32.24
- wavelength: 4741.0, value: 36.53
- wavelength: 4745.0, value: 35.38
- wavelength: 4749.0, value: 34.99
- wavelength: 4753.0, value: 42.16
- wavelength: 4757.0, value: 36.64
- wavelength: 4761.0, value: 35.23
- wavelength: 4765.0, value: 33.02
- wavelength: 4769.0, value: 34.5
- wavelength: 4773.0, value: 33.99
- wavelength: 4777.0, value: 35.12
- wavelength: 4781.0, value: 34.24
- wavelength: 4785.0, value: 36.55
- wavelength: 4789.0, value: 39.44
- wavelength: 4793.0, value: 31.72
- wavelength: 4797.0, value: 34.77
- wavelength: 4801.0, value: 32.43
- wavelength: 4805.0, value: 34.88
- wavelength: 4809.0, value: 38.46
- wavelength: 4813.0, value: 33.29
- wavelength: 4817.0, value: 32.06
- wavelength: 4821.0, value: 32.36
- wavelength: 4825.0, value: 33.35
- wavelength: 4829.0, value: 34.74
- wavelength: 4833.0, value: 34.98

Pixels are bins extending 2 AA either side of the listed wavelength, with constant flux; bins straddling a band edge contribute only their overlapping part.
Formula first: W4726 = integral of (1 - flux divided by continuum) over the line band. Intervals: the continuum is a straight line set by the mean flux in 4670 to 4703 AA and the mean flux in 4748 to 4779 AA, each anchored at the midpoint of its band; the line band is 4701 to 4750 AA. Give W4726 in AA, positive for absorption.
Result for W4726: 3.10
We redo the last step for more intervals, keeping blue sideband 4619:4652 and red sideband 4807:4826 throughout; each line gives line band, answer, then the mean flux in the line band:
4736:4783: -2.9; 35.4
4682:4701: -0.9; 34.2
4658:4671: -1.8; 36.8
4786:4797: -0.6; 35.5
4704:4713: 0.2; 32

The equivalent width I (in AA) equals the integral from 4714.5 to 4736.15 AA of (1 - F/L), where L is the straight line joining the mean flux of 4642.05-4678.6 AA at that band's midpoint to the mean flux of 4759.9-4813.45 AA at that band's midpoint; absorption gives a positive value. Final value 2.0 AA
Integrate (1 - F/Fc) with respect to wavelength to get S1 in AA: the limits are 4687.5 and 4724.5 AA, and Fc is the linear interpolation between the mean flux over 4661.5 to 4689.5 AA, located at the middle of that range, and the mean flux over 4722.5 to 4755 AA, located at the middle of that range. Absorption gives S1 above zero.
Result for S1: 3.08 AA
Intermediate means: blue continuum 35.4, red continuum 34.6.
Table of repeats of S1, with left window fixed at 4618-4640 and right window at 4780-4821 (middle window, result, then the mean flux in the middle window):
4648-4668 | -1.7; 35.5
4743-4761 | -1.6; 37.1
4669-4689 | -1.2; 34.9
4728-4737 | 0.7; 31.1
